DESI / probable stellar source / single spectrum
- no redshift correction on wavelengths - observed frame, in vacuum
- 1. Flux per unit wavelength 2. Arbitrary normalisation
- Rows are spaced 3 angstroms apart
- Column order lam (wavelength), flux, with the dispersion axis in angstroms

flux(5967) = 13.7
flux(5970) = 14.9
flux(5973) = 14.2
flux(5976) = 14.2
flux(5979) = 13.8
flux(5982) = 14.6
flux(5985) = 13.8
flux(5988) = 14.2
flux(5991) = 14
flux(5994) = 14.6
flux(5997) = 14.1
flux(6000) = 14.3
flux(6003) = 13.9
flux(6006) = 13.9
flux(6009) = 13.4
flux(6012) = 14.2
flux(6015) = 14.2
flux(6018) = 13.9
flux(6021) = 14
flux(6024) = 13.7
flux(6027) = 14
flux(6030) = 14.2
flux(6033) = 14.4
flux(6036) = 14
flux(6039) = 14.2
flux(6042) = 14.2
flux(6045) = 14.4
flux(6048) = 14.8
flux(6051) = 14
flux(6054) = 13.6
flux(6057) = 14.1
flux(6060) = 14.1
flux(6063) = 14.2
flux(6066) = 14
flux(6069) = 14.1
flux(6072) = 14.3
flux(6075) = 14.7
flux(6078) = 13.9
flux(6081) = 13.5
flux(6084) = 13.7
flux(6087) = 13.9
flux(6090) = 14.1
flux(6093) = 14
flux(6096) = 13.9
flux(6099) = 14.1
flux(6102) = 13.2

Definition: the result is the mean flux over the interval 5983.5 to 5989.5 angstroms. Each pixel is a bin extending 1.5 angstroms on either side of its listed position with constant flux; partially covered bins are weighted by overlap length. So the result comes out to 14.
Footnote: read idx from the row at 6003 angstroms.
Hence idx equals 13.9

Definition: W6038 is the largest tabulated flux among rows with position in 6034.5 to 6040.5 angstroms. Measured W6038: 14.2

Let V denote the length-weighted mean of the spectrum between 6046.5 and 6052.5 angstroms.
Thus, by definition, 14.4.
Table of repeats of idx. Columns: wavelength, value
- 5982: 14.6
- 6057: 14.1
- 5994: 14.6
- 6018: 13.9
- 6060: 14.1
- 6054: 13.6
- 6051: 14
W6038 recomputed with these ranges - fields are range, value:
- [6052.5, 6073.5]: 14.3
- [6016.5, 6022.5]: 14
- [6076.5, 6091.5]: 14.1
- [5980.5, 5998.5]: 14.6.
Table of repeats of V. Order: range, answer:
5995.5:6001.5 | 14.2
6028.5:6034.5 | 14.3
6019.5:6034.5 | 14.1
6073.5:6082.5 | 14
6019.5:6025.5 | 13.8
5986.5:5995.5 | 14.3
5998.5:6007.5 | 14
